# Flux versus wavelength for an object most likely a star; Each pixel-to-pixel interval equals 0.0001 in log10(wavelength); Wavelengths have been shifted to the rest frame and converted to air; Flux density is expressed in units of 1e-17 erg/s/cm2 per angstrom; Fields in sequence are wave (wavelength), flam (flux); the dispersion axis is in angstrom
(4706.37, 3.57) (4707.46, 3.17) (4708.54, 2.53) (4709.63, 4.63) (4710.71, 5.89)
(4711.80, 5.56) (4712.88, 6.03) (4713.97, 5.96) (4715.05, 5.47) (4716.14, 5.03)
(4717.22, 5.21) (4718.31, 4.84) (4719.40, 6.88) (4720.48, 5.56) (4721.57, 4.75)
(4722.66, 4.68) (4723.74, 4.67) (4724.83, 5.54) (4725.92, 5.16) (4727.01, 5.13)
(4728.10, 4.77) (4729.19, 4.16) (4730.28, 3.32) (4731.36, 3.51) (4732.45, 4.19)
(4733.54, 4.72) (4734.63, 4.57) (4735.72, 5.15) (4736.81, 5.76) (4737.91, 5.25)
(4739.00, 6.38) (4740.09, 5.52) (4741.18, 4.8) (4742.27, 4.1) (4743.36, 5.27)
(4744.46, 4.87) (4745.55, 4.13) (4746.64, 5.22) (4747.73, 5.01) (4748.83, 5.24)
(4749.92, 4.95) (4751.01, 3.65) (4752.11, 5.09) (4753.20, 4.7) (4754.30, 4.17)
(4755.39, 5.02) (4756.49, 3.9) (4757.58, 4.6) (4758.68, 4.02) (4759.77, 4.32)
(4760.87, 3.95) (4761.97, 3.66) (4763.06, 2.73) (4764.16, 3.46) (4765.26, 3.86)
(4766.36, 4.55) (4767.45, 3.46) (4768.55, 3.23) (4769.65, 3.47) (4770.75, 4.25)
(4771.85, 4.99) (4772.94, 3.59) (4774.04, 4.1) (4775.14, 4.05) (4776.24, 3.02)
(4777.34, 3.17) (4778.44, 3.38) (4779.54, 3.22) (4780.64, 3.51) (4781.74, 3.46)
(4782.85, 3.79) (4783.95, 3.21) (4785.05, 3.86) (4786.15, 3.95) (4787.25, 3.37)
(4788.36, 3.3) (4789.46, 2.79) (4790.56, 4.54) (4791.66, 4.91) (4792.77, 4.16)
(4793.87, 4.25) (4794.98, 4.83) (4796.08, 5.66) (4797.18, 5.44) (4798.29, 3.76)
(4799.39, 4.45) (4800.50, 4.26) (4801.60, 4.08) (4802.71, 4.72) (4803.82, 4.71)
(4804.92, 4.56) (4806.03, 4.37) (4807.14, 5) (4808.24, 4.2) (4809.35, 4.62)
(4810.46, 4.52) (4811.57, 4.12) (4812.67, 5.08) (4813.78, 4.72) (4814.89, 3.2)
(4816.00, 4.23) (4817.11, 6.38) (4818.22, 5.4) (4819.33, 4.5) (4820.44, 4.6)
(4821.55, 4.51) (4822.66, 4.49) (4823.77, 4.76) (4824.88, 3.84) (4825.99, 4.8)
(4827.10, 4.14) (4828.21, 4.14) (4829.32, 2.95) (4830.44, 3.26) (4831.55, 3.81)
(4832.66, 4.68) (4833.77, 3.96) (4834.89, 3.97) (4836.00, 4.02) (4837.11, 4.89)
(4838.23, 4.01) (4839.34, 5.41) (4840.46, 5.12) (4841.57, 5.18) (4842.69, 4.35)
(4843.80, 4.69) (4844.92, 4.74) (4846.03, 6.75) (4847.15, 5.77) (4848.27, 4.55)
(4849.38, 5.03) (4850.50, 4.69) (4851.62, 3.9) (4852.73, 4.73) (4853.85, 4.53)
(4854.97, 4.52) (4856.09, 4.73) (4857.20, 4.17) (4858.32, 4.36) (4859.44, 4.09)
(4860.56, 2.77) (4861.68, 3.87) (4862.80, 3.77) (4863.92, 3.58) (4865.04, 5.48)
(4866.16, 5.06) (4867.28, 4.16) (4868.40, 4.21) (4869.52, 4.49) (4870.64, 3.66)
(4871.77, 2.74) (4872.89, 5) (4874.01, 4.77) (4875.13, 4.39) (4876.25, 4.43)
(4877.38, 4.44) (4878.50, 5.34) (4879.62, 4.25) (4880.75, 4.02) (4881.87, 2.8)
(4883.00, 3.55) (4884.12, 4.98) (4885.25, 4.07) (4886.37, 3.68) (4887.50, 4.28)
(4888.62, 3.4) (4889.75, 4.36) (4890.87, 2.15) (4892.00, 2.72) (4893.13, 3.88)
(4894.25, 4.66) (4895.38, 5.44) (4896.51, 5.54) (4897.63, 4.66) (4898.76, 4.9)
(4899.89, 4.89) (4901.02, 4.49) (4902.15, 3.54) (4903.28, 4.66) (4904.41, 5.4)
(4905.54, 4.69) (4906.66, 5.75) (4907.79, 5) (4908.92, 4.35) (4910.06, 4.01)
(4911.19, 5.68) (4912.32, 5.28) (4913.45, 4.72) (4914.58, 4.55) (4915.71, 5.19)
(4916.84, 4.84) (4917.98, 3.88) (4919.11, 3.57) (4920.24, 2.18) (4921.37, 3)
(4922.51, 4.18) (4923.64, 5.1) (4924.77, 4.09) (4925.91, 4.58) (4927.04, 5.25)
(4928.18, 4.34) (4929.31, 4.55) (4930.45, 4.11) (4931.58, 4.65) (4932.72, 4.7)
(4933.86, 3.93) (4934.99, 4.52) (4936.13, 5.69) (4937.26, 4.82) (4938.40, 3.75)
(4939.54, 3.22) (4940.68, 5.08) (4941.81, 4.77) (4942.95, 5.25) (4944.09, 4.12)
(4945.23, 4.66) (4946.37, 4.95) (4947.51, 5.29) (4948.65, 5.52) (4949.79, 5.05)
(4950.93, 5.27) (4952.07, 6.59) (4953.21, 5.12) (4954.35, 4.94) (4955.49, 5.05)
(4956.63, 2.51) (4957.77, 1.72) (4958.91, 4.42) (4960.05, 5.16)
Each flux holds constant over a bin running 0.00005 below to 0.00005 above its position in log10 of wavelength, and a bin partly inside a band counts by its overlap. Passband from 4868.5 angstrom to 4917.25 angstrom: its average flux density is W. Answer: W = 4.41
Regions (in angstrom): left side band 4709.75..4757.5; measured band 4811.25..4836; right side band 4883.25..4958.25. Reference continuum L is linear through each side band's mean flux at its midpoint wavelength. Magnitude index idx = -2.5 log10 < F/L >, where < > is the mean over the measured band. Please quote 0.09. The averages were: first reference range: 4.96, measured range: 4.34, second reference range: 4.48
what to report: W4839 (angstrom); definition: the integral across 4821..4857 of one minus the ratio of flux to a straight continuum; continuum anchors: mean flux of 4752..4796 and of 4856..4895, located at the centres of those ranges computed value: -4.7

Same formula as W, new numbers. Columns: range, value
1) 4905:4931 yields 4.47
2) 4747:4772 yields 4.18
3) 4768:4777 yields 3.82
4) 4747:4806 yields 4.09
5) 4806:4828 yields 4.57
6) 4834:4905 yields 4.39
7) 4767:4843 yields 4.21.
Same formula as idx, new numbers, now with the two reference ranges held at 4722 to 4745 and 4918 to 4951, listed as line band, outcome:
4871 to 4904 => 0.09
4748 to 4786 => 0.21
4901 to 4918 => -0.06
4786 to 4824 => 0.05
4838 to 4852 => -0.08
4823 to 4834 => 0.15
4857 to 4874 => 0.12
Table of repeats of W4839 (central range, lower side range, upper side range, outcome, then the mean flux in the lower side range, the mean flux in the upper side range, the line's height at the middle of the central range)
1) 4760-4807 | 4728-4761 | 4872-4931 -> 6.36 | 4.66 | 4.37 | 4.59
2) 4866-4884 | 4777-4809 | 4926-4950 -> 0.89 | 4.11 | 4.67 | 4.43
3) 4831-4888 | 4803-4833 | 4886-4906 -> -0.50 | 4.43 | 4.3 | 4.36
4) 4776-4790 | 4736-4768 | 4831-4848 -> 3.70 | 4.54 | 4.75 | 4.62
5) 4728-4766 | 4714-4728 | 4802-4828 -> 4.19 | 5.26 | 4.58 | 5.07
